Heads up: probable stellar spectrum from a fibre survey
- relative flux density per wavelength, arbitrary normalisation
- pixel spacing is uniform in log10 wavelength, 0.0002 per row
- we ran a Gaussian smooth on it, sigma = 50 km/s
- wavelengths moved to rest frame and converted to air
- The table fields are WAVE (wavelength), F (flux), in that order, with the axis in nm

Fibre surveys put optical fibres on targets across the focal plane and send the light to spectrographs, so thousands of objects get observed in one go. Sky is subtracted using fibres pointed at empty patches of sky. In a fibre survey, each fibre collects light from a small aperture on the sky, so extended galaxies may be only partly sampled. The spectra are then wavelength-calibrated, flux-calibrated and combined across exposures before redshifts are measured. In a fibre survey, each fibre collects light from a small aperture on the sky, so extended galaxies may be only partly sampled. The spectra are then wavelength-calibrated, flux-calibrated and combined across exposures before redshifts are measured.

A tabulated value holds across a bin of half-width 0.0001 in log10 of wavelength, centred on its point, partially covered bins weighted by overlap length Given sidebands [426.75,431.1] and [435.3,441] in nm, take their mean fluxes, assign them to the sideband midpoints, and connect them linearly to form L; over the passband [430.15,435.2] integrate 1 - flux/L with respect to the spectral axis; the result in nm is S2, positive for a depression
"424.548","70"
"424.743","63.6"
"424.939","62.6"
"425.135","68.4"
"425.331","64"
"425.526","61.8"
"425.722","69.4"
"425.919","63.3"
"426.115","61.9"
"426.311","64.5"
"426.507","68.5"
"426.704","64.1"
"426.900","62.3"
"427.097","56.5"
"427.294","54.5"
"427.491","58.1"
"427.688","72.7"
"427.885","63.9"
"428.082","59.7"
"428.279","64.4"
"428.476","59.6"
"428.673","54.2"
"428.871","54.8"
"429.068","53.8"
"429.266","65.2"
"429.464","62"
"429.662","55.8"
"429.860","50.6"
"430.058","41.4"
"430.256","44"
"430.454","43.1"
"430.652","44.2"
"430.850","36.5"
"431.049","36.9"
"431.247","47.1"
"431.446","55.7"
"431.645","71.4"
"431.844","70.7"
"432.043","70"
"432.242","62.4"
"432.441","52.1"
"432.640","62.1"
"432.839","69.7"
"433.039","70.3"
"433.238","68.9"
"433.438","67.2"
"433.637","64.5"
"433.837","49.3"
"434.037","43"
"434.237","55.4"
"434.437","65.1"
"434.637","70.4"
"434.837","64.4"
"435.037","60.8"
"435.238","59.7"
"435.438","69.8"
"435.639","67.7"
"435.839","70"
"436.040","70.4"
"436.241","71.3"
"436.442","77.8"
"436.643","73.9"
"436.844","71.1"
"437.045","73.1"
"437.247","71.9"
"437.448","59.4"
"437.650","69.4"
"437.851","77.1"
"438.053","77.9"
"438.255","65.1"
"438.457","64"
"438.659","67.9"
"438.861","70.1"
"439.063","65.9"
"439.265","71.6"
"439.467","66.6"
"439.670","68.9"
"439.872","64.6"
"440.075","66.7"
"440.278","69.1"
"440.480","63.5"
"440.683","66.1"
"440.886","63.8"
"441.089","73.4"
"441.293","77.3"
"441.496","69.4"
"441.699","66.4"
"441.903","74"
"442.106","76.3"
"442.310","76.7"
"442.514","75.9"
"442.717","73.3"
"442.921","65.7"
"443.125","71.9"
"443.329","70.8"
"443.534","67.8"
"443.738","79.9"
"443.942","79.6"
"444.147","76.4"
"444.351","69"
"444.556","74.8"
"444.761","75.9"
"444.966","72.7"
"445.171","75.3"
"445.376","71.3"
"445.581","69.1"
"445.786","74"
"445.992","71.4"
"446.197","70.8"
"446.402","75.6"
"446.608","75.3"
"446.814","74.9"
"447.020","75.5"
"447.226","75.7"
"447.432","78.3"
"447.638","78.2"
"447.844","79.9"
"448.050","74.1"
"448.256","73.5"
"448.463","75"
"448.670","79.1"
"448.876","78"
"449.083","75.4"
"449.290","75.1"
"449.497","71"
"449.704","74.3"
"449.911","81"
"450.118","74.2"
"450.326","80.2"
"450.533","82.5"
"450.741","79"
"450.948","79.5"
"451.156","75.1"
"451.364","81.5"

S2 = 0.23 nm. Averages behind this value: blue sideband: 54.6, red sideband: 69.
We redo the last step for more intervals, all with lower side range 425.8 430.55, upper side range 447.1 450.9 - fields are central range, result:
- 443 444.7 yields -0.03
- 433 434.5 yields 0.08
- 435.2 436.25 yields -0.05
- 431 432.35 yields 0.03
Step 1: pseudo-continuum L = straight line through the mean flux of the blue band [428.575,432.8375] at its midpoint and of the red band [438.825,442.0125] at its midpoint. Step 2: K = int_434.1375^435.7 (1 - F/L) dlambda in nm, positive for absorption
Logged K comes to -0.09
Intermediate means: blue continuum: 54.4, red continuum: 68.6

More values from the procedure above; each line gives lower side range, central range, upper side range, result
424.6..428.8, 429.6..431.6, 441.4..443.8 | 0.59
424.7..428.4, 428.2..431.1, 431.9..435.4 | 0.54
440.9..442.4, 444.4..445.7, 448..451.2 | 0.03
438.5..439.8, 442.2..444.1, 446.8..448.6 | -0.04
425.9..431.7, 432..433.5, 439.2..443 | -0.11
